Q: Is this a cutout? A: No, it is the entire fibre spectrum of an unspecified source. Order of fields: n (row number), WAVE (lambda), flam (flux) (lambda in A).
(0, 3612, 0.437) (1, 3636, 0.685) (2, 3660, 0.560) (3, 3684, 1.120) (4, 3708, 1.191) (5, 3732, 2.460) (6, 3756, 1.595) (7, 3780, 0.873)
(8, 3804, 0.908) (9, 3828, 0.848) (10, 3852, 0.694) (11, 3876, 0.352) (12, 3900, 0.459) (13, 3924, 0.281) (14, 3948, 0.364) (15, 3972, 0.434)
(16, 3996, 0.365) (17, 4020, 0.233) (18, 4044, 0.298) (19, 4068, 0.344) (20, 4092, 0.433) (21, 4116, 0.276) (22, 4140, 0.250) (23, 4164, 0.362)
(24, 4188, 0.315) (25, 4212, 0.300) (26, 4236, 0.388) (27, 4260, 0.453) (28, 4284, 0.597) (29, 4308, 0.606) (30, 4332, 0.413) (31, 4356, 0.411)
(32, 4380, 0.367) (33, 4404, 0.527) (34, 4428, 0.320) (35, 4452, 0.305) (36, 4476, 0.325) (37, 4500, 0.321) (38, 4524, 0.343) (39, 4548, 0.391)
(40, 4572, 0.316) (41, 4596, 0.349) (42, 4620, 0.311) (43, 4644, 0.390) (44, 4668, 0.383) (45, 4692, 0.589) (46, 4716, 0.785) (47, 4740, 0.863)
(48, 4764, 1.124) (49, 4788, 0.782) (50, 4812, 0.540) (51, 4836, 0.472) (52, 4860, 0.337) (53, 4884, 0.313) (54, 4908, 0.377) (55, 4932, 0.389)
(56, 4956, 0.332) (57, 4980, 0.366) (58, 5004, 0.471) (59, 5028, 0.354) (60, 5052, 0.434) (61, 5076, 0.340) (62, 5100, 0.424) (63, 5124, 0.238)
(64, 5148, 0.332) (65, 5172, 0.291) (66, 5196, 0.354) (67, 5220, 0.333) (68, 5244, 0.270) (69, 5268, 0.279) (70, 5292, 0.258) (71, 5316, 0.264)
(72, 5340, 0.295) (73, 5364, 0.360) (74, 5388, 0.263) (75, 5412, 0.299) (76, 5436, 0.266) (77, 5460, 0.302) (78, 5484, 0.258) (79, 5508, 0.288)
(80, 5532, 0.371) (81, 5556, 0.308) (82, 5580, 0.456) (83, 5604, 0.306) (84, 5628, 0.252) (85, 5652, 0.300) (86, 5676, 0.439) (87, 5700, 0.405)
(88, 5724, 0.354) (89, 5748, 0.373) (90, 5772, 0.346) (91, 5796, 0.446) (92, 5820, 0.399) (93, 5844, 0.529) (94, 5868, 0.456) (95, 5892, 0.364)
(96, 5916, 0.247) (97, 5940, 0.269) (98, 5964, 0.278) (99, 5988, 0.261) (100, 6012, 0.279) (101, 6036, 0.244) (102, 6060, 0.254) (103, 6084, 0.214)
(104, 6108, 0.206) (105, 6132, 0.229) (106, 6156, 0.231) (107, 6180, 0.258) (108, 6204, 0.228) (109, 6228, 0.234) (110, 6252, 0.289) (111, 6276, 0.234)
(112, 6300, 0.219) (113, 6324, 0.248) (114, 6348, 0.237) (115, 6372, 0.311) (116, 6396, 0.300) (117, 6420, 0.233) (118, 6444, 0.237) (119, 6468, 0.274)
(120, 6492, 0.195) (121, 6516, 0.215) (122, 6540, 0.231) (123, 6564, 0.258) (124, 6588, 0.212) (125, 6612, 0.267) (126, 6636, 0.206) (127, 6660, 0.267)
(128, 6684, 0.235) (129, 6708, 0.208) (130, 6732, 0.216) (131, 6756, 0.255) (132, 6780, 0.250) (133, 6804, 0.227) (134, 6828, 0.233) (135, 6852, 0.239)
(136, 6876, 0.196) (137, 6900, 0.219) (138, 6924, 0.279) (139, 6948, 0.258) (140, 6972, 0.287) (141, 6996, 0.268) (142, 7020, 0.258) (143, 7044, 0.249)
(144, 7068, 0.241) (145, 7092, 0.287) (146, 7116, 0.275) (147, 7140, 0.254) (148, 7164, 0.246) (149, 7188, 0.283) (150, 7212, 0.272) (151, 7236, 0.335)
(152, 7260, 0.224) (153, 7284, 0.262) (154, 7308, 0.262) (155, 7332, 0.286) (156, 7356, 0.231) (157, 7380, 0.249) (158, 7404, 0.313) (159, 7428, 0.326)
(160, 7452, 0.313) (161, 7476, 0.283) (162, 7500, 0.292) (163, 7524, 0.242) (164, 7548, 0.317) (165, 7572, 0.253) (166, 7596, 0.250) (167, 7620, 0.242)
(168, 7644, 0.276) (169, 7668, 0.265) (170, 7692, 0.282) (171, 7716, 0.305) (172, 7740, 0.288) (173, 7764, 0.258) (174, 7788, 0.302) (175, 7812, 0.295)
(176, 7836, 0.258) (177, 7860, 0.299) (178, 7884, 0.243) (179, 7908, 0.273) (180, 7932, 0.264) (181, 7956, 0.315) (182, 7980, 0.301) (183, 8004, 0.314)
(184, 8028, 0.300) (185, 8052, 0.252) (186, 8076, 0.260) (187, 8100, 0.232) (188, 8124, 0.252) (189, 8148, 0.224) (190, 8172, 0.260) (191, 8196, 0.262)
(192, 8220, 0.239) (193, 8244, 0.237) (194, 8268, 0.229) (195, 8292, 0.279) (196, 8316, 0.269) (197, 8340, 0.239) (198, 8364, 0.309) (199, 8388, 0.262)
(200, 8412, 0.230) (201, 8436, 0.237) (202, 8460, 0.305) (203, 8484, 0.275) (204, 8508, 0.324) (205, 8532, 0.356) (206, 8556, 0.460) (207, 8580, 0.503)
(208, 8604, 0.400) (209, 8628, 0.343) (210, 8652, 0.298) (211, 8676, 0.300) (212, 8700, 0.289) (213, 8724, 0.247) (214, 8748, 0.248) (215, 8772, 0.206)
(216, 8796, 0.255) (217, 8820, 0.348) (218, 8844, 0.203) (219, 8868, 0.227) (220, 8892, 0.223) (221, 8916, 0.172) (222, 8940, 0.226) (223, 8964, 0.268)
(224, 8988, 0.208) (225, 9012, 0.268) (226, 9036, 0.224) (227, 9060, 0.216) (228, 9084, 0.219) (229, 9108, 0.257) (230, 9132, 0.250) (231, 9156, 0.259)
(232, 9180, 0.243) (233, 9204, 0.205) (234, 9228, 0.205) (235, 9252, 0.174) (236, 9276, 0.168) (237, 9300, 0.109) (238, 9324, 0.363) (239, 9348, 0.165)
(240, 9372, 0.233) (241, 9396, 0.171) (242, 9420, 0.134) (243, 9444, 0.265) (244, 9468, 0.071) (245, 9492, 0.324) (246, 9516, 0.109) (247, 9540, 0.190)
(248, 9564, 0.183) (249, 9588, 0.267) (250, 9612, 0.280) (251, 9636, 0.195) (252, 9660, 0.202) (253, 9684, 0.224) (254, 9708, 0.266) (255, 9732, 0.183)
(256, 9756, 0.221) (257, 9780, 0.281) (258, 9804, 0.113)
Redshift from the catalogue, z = 2.07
